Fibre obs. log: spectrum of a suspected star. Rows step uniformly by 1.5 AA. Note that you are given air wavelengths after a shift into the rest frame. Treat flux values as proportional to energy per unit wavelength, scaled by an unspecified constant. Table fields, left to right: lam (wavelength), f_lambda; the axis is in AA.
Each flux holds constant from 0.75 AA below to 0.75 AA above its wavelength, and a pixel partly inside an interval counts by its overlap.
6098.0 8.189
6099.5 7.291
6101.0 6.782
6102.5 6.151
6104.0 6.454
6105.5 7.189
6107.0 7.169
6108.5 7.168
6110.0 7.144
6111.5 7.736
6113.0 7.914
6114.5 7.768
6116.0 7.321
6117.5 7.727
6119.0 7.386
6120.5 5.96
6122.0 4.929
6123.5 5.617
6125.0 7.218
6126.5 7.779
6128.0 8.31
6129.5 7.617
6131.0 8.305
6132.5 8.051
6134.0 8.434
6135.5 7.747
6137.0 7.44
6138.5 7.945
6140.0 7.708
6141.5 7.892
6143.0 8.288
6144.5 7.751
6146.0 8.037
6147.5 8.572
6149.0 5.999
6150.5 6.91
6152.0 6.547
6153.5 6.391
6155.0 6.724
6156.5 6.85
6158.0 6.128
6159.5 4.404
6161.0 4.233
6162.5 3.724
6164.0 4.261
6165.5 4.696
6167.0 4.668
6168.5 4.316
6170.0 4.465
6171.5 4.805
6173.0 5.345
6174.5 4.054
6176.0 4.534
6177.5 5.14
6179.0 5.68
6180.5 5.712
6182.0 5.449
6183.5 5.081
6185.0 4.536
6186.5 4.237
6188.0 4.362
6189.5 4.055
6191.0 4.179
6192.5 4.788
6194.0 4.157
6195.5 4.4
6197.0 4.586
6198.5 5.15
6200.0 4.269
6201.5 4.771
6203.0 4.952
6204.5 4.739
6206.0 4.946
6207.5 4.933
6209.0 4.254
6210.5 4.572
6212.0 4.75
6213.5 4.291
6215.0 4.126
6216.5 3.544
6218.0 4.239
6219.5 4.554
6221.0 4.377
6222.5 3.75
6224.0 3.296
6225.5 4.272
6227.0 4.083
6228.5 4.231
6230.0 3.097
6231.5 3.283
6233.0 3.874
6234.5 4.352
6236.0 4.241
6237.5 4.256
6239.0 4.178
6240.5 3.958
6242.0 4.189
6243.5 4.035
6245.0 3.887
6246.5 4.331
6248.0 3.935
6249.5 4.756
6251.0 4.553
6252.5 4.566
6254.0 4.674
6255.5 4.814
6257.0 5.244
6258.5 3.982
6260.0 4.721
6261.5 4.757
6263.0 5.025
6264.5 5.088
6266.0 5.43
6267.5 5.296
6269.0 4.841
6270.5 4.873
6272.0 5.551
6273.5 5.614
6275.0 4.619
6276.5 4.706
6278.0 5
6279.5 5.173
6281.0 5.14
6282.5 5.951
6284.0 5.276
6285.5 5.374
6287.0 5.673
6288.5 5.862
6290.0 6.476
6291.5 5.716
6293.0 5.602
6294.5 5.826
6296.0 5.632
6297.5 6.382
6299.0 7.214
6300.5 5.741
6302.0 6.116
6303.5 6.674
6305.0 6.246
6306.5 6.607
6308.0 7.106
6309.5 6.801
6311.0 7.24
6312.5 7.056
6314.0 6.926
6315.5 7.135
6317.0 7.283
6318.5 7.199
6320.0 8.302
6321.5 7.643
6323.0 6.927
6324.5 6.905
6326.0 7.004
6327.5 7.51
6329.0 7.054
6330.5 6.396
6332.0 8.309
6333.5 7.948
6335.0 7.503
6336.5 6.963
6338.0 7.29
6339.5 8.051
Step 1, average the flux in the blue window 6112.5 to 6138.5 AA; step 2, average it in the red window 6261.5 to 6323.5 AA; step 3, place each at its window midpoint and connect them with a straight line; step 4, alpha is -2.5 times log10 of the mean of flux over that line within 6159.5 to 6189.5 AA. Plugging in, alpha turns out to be 0.44 mag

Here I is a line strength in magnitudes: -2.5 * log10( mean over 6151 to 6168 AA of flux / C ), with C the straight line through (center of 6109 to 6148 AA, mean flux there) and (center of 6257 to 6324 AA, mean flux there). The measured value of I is 0.33 mag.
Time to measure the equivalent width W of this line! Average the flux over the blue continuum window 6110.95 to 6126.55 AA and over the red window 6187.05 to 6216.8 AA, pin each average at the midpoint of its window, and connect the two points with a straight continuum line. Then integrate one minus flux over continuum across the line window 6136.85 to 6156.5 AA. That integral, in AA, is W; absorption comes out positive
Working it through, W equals -3.9 AA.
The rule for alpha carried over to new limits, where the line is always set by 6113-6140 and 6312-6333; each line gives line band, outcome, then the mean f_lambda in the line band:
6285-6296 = 0.25 mag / 5.79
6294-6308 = 0.15 mag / 6.32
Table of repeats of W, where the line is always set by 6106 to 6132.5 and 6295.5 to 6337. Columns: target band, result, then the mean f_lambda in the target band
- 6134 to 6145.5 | -1.01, 7.87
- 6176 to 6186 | 2.78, 5.19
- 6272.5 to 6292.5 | 4.58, 5.43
